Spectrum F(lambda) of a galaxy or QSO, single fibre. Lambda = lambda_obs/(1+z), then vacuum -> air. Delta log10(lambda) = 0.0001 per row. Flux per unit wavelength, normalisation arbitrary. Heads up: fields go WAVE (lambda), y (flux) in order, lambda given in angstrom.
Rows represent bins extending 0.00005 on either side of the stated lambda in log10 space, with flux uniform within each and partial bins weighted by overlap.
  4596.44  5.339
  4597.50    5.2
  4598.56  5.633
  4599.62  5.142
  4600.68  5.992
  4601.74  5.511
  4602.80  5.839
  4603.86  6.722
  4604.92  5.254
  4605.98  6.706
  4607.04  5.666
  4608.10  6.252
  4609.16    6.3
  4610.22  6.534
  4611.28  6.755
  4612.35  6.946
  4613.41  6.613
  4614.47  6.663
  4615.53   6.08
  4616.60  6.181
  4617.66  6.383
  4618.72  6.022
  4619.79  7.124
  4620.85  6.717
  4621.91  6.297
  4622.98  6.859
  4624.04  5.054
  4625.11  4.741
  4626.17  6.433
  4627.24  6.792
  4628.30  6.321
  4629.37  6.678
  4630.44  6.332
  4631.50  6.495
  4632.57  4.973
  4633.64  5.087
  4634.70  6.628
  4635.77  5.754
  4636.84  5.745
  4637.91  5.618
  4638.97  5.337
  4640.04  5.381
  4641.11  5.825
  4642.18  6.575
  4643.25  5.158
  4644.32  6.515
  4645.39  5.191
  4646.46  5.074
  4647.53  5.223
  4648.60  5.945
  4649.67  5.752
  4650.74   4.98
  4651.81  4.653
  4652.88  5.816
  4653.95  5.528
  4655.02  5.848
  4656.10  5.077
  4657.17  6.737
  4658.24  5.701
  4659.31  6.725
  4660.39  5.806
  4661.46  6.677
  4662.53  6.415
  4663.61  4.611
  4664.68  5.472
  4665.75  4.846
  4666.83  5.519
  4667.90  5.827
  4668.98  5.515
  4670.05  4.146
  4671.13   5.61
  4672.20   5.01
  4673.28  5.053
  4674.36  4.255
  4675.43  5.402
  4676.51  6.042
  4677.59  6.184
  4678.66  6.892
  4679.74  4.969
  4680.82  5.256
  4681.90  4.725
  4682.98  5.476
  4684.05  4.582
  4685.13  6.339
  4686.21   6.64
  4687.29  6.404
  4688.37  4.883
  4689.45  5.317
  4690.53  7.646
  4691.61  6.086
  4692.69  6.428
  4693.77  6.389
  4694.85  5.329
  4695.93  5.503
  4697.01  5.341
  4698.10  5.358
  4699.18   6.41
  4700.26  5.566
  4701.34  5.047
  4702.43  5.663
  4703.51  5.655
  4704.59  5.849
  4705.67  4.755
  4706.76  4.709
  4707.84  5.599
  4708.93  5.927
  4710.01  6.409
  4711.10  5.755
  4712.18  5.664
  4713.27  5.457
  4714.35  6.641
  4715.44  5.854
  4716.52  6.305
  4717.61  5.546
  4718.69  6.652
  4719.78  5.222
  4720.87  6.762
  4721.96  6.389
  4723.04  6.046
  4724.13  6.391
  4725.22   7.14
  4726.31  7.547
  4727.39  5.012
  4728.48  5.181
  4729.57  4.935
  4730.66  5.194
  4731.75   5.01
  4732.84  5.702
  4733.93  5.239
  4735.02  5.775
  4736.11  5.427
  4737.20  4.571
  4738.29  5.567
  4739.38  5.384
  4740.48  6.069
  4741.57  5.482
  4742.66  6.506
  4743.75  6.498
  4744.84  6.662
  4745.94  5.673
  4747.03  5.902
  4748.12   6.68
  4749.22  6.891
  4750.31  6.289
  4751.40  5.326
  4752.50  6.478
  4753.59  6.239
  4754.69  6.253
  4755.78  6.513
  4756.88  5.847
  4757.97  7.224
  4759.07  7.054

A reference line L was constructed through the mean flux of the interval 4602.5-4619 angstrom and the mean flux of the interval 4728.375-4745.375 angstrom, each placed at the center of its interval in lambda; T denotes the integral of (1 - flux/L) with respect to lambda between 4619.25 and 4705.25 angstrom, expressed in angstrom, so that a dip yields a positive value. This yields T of 4.1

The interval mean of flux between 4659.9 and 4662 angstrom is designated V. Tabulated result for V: 6.27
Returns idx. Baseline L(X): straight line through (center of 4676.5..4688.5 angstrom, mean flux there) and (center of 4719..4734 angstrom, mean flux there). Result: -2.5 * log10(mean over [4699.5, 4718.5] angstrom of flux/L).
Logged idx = 0.02 mag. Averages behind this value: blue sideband 5.71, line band 5.7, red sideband 5.87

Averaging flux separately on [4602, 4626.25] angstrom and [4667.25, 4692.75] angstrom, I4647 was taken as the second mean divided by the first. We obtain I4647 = 0.89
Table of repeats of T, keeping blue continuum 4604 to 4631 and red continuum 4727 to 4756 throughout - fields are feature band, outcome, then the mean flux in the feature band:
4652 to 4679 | 2.24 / 5.61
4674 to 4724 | 1.59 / 5.78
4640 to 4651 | 1.01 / 5.63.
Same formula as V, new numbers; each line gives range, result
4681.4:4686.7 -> 5.55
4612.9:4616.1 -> 6.44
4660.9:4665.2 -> 5.8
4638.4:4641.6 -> 5.52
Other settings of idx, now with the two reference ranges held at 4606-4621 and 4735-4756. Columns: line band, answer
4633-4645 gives 0.11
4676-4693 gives 0.06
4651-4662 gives 0.08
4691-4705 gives 0.08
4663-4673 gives 0.21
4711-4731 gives 0.02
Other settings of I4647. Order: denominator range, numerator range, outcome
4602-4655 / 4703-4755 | 0.98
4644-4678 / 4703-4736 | 1.05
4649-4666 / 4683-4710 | 1.01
